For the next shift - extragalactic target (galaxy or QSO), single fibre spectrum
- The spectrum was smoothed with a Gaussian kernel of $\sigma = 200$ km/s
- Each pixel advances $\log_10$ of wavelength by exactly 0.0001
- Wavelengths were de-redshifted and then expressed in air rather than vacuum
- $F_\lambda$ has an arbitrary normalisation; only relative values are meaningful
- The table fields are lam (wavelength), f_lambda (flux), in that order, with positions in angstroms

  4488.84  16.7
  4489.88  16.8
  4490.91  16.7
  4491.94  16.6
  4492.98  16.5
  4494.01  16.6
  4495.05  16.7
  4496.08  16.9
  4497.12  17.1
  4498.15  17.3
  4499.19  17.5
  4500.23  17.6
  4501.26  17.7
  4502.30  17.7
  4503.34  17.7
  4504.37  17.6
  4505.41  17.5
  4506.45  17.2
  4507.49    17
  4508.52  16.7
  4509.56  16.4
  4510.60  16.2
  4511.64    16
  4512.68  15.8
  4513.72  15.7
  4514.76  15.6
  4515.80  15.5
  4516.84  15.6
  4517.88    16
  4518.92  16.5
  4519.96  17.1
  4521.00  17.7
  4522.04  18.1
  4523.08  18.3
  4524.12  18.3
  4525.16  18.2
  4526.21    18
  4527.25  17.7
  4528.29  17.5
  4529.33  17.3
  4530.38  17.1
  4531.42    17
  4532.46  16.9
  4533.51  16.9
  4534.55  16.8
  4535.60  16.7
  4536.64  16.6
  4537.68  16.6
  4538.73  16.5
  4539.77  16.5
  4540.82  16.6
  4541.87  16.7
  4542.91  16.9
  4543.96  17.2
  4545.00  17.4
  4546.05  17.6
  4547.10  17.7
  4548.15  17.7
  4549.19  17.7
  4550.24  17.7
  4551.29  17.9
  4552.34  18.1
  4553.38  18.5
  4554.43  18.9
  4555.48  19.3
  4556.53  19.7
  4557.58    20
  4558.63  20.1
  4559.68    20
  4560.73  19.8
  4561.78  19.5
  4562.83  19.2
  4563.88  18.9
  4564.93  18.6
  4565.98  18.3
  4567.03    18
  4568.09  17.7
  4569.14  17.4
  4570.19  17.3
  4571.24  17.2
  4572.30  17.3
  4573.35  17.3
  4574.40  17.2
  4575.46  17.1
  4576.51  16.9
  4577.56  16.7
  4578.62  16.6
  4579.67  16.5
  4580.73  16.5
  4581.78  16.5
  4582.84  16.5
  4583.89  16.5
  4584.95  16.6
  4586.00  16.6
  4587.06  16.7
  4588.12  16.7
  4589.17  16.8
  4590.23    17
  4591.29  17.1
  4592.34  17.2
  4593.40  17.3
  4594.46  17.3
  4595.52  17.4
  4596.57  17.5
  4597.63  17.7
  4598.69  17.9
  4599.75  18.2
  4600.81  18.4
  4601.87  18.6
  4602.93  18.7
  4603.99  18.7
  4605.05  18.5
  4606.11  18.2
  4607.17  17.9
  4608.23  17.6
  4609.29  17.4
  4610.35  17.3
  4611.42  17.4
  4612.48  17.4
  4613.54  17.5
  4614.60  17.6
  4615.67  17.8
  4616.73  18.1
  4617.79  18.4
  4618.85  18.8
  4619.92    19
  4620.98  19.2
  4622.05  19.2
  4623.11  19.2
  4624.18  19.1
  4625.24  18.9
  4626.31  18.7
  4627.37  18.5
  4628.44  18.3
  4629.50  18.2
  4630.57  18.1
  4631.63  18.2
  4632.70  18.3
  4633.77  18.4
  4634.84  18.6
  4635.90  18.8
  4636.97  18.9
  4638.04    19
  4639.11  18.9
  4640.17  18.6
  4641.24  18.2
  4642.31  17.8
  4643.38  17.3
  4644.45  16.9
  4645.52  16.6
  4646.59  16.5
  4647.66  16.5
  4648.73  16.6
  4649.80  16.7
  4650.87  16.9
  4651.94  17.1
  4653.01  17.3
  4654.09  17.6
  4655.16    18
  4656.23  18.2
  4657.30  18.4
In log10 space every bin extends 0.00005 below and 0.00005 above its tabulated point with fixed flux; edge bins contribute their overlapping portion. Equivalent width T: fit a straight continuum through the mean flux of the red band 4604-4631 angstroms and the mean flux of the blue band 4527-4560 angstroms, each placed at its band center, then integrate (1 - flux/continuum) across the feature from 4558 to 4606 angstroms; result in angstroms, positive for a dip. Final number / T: 0.83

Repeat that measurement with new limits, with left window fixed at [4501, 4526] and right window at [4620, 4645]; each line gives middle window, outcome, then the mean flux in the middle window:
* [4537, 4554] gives 0.0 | 17.3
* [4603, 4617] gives 0.3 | 17.8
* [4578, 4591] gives 0.9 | 16.6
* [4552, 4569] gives -1.4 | 19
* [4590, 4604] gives 0.2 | 17.8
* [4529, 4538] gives 0.2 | 16.9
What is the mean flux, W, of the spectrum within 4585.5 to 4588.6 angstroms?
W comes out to 16.6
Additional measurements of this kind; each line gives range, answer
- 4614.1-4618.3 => 18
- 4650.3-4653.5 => 17.1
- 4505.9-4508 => 17.1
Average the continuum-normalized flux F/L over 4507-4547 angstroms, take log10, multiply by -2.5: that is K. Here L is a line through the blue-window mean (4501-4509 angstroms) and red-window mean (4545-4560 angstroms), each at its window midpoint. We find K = 0.065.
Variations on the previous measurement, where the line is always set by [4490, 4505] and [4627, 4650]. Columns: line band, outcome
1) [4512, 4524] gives 0.043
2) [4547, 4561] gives -0.081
